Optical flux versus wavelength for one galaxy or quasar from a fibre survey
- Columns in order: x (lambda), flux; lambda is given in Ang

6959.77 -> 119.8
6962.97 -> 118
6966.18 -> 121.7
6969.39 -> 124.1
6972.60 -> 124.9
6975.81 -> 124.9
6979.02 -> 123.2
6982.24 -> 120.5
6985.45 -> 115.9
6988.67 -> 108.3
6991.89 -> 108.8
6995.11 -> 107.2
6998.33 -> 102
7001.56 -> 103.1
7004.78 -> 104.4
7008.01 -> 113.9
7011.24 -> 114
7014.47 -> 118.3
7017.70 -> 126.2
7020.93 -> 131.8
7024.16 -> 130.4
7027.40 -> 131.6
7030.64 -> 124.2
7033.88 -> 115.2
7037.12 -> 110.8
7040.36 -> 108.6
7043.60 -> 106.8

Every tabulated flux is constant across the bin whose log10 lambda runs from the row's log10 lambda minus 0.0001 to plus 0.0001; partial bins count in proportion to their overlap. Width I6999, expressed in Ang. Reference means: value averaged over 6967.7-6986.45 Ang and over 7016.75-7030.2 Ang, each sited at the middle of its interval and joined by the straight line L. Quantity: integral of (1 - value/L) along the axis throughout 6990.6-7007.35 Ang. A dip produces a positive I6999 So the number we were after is 2.71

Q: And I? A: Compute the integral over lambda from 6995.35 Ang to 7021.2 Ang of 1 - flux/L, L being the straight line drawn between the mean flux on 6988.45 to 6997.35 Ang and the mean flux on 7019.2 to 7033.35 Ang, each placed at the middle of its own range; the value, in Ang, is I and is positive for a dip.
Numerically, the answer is 1.0 Ang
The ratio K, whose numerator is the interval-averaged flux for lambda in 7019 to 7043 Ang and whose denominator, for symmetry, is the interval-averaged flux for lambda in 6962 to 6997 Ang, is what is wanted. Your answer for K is 1.0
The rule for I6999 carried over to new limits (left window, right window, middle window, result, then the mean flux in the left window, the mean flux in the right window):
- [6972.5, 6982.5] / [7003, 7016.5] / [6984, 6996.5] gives 0.98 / 124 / 113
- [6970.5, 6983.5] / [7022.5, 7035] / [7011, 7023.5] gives 0.11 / 123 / 126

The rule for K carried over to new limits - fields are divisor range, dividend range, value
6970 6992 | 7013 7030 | 1.07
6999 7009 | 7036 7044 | 1.03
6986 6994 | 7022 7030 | 1.19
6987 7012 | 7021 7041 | 1.13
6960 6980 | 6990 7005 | 0.86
